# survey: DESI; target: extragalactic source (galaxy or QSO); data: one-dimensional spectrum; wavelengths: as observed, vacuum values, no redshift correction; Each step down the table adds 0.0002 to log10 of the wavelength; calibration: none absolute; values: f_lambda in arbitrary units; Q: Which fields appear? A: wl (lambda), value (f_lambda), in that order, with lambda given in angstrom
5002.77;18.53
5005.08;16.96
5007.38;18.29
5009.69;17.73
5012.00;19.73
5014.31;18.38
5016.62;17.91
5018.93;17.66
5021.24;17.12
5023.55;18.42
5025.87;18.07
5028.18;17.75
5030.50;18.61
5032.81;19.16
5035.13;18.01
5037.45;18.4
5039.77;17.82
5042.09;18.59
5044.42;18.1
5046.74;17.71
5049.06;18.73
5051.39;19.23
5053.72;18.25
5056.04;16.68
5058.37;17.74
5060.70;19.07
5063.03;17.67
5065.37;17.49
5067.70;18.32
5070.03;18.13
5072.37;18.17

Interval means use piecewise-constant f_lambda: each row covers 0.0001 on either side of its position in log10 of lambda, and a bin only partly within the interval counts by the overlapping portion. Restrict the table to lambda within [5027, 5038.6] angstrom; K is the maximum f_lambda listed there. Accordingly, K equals 19.16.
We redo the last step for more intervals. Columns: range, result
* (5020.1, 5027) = 18.42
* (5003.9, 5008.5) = 18.29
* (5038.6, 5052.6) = 19.23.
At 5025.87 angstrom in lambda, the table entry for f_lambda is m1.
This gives 18.07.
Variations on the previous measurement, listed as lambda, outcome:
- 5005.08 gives 16.96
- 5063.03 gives 17.67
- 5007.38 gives 18.29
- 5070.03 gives 18.13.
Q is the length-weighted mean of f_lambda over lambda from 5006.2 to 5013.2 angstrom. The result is 18.6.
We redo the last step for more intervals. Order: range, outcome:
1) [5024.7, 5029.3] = 17.9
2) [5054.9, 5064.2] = 17.8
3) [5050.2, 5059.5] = 18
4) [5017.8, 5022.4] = 17.4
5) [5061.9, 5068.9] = 17.8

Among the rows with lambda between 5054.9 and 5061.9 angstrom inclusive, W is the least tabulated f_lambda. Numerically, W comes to 16.68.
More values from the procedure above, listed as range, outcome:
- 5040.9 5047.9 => 17.71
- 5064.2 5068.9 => 17.49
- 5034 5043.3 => 17.82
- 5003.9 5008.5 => 16.96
